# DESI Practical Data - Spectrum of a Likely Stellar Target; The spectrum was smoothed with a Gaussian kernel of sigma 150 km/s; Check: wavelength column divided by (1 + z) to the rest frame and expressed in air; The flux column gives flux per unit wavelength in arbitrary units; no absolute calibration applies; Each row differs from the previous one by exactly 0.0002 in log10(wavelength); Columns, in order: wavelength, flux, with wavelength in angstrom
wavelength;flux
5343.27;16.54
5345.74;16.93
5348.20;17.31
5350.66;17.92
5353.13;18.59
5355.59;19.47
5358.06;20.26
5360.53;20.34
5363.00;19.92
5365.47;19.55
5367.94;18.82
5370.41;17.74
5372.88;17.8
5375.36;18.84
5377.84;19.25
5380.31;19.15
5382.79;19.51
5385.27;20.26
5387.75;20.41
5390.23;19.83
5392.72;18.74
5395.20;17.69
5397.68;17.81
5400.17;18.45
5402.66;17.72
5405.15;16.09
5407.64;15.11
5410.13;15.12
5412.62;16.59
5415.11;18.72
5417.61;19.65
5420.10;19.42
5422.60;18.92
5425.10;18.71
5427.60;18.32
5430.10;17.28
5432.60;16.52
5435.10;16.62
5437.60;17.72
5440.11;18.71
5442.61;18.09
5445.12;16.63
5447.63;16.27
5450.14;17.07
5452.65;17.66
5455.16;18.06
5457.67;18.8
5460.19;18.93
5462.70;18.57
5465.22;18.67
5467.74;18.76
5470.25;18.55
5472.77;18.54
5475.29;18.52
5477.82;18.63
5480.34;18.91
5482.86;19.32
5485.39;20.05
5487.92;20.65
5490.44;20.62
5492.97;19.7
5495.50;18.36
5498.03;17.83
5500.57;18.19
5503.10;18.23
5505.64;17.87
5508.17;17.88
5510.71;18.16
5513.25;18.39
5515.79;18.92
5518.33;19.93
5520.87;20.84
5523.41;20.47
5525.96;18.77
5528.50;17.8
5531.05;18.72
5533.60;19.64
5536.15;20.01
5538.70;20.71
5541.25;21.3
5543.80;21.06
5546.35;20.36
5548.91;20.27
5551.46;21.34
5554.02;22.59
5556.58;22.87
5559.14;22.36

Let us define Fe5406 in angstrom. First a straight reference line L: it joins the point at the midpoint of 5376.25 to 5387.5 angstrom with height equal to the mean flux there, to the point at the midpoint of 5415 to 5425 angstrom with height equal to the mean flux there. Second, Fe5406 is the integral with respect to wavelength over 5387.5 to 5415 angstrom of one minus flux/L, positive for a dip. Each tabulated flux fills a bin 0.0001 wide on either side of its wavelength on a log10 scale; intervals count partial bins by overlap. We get 2.6 angstrom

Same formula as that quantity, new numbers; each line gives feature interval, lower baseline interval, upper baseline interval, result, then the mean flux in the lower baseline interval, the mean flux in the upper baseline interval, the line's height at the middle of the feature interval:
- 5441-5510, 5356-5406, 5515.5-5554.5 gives 4.18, 18.9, 20.2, 19.7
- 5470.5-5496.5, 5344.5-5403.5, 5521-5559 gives 0.82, 18.9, 20.5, 19.9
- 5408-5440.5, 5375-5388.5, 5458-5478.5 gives 2.30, 19.6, 18.6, 19.1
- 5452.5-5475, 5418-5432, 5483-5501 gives 0.55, 18.5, 19.4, 19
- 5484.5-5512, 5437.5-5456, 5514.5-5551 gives 0.15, 17.5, 19.9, 19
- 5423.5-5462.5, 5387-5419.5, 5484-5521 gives 1.21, 17.8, 19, 18.3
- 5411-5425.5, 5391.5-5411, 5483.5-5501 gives -0.84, 17.1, 19.4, 17.6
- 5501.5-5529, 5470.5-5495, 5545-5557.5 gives 2.02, 19.4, 21.4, 20.4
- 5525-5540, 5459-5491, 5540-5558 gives 1.16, 19.1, 21.4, 20.9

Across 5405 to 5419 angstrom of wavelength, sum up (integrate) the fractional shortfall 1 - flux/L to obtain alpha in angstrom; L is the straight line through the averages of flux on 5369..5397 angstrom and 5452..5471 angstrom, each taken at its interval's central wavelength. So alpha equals 1.38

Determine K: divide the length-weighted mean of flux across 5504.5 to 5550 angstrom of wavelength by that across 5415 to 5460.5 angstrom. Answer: 1.1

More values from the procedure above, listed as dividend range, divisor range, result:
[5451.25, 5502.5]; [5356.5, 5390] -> 0.97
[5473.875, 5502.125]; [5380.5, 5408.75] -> 1.04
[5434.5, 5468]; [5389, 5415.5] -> 1.03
